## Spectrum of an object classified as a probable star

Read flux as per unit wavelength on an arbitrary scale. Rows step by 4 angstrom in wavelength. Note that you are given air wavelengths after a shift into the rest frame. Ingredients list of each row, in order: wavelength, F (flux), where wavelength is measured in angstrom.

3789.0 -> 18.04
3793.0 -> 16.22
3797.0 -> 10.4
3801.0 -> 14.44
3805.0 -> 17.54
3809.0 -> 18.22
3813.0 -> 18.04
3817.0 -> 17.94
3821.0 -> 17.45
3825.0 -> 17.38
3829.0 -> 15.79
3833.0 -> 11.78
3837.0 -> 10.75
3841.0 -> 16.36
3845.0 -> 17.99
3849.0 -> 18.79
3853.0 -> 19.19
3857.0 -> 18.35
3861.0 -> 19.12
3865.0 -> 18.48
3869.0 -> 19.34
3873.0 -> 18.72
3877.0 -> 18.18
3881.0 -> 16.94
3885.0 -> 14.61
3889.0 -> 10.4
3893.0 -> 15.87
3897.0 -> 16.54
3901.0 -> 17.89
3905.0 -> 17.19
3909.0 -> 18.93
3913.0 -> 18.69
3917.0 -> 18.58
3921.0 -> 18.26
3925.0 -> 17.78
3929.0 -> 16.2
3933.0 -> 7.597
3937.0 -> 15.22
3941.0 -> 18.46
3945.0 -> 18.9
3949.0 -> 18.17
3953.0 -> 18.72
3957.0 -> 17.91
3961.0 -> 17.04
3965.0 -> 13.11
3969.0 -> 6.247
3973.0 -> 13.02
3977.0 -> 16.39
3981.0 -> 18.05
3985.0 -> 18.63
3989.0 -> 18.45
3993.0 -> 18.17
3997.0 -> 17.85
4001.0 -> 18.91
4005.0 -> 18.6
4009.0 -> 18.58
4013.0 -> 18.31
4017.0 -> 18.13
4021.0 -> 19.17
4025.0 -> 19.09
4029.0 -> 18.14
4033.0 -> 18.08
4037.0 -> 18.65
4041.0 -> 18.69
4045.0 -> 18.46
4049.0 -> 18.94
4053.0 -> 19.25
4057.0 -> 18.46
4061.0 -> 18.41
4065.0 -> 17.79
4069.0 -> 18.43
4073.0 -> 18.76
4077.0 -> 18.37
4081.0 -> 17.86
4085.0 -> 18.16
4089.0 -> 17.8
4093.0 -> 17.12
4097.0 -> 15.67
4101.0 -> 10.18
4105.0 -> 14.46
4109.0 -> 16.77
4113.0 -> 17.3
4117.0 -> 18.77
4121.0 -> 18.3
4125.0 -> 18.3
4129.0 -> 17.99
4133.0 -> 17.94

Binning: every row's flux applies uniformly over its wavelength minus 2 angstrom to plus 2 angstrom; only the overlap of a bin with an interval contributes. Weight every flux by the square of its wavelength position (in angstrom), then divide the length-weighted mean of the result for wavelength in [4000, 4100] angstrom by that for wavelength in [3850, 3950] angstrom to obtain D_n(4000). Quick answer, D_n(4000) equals 1.1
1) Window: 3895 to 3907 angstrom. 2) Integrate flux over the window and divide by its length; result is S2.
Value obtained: 17.2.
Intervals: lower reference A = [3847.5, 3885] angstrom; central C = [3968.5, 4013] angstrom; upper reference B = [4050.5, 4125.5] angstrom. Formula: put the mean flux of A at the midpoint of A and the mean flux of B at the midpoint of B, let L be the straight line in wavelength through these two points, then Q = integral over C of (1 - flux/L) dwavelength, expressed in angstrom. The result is 1.9 angstrom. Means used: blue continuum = 18.4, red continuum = 17.4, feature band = 17.1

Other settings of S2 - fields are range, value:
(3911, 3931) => 17.9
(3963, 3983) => 13.4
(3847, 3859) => 18.8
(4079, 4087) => 18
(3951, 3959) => 18.3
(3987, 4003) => 18.3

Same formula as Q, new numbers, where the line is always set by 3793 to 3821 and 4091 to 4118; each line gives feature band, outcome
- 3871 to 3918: -2.4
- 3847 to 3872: -4.3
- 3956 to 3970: 1.9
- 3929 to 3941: 1.9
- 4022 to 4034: -2.1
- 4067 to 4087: -3.3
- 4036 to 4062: -4.9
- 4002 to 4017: -2.5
